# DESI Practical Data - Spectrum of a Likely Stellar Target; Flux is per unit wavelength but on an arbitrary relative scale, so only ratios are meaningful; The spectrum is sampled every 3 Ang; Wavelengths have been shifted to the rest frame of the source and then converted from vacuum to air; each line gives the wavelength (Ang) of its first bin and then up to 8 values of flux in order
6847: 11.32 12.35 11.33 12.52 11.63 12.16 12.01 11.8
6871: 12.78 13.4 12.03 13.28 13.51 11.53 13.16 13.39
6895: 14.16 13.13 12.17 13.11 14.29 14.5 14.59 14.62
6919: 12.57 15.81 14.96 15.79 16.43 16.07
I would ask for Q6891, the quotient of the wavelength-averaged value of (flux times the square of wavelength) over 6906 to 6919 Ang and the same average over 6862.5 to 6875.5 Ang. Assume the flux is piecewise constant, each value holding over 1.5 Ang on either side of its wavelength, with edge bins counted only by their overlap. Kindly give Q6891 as 1.16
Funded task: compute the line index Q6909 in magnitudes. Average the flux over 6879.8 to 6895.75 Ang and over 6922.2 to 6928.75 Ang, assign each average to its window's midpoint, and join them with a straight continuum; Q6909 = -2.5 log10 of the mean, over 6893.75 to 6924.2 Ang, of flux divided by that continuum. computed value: 0.04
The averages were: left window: 13.1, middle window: 13.9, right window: 15.4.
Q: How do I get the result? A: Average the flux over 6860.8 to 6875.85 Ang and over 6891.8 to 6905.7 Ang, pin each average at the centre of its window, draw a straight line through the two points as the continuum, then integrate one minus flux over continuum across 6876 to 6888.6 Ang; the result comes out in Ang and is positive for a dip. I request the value 0.1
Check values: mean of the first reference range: 12.4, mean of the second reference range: 13.2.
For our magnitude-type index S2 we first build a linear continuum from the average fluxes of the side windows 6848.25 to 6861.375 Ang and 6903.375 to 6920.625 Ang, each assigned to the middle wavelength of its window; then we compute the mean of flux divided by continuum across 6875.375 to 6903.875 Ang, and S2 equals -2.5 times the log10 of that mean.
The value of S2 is 0.022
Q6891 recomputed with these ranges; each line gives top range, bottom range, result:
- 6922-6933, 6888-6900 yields 1.19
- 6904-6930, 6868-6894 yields 1.15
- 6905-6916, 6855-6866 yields 1.21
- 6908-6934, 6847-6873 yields 1.26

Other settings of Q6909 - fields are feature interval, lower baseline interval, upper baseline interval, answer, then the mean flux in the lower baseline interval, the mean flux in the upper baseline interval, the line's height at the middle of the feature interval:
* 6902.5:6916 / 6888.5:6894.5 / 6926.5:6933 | 0.038 mag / 13.4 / 16.1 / 14.7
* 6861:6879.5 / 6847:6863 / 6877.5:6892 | -0.001 mag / 11.9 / 12.9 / 12.4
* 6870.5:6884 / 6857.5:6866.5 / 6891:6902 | -0.041 mag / 11.9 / 13.3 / 12.5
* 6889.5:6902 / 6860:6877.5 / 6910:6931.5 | 0.033 mag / 12.4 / 14.9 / 13.7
